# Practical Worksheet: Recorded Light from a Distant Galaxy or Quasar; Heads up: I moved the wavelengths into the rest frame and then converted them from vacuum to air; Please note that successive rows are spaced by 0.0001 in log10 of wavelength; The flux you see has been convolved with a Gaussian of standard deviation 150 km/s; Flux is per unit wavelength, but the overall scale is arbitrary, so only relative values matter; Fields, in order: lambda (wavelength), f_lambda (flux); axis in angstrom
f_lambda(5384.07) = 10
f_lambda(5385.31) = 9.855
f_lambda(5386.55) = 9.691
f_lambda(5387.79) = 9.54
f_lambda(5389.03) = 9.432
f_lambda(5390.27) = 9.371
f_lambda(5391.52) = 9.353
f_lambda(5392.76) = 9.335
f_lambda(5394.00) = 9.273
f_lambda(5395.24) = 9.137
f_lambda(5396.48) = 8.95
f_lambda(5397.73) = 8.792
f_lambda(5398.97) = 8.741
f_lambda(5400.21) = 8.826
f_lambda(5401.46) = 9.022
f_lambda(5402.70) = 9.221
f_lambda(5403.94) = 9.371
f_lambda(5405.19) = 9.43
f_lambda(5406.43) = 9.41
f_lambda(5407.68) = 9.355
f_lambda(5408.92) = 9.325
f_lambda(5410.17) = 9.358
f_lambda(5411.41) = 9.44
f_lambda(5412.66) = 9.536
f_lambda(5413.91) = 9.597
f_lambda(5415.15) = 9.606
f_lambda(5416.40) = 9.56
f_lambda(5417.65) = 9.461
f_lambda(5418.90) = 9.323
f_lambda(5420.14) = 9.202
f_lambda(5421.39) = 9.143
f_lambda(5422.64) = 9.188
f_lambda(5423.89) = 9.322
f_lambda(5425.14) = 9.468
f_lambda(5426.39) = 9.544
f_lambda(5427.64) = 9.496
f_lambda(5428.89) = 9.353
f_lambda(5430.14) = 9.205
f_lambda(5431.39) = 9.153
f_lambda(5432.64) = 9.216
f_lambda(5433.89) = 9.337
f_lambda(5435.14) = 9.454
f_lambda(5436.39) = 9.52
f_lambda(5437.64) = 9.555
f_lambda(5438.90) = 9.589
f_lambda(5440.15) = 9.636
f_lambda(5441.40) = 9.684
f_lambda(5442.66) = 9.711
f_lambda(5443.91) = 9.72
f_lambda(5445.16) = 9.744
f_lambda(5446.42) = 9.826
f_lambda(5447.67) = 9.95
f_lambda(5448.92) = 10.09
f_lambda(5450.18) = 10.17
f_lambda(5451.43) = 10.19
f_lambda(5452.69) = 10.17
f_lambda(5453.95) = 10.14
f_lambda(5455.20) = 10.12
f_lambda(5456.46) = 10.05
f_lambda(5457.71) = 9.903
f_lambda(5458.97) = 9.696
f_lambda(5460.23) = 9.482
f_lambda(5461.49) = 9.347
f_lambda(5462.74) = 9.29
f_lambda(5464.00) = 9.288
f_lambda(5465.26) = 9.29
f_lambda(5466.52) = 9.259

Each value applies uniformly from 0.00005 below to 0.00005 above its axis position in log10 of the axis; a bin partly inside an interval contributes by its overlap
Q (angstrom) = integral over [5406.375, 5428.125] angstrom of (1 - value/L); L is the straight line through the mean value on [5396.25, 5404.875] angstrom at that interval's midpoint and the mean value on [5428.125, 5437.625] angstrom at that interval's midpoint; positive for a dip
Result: -0.54 angstrom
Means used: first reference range 9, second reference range 9.34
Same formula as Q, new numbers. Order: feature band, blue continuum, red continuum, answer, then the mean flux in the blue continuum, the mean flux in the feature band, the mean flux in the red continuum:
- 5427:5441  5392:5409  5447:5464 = 0.3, 9.16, 9.42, 9.87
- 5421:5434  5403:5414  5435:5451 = 0.4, 9.41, 9.31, 9.76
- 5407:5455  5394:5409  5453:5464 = -0.6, 9.13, 9.57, 9.74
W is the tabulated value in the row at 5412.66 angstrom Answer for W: 9.536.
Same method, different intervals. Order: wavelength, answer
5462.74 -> 9.29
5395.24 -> 9.137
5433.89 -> 9.337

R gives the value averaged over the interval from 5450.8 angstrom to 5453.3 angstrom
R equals 10.2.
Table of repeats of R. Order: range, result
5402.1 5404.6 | 9.29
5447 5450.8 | 10.1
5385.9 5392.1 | 9.47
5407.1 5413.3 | 9.4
